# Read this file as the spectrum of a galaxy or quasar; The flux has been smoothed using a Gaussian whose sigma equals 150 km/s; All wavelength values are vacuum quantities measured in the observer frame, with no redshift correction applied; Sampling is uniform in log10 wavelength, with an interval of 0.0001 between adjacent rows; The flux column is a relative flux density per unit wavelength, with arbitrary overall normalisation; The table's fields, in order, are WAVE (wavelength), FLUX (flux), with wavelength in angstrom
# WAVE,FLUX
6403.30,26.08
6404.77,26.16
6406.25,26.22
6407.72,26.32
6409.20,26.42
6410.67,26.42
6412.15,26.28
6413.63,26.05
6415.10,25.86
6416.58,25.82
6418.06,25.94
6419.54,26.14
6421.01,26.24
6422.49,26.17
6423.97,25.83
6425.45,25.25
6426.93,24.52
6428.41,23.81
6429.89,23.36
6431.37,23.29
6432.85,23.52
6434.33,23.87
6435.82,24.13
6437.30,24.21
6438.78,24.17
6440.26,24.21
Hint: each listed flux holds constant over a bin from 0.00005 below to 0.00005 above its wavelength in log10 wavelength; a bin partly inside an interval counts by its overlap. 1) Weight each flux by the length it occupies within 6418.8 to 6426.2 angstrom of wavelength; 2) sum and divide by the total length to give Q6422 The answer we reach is 25.9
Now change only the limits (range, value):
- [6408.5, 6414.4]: 26.3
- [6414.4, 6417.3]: 25.8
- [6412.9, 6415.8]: 26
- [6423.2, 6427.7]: 25.2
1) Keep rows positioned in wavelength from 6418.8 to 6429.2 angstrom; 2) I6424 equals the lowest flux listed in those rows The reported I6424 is 23.81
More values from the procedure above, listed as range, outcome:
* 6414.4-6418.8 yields 25.82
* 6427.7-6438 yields 23.29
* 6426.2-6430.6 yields 23.36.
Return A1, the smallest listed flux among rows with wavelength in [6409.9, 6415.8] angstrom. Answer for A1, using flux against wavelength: 25.86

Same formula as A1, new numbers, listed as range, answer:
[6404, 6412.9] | 26.16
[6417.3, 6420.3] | 25.94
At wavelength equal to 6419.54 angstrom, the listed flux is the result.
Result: 26.14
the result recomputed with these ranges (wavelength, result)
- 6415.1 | 25.86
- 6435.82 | 24.13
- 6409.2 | 26.42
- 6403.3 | 26.08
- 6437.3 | 24.21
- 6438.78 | 24.17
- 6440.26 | 24.21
